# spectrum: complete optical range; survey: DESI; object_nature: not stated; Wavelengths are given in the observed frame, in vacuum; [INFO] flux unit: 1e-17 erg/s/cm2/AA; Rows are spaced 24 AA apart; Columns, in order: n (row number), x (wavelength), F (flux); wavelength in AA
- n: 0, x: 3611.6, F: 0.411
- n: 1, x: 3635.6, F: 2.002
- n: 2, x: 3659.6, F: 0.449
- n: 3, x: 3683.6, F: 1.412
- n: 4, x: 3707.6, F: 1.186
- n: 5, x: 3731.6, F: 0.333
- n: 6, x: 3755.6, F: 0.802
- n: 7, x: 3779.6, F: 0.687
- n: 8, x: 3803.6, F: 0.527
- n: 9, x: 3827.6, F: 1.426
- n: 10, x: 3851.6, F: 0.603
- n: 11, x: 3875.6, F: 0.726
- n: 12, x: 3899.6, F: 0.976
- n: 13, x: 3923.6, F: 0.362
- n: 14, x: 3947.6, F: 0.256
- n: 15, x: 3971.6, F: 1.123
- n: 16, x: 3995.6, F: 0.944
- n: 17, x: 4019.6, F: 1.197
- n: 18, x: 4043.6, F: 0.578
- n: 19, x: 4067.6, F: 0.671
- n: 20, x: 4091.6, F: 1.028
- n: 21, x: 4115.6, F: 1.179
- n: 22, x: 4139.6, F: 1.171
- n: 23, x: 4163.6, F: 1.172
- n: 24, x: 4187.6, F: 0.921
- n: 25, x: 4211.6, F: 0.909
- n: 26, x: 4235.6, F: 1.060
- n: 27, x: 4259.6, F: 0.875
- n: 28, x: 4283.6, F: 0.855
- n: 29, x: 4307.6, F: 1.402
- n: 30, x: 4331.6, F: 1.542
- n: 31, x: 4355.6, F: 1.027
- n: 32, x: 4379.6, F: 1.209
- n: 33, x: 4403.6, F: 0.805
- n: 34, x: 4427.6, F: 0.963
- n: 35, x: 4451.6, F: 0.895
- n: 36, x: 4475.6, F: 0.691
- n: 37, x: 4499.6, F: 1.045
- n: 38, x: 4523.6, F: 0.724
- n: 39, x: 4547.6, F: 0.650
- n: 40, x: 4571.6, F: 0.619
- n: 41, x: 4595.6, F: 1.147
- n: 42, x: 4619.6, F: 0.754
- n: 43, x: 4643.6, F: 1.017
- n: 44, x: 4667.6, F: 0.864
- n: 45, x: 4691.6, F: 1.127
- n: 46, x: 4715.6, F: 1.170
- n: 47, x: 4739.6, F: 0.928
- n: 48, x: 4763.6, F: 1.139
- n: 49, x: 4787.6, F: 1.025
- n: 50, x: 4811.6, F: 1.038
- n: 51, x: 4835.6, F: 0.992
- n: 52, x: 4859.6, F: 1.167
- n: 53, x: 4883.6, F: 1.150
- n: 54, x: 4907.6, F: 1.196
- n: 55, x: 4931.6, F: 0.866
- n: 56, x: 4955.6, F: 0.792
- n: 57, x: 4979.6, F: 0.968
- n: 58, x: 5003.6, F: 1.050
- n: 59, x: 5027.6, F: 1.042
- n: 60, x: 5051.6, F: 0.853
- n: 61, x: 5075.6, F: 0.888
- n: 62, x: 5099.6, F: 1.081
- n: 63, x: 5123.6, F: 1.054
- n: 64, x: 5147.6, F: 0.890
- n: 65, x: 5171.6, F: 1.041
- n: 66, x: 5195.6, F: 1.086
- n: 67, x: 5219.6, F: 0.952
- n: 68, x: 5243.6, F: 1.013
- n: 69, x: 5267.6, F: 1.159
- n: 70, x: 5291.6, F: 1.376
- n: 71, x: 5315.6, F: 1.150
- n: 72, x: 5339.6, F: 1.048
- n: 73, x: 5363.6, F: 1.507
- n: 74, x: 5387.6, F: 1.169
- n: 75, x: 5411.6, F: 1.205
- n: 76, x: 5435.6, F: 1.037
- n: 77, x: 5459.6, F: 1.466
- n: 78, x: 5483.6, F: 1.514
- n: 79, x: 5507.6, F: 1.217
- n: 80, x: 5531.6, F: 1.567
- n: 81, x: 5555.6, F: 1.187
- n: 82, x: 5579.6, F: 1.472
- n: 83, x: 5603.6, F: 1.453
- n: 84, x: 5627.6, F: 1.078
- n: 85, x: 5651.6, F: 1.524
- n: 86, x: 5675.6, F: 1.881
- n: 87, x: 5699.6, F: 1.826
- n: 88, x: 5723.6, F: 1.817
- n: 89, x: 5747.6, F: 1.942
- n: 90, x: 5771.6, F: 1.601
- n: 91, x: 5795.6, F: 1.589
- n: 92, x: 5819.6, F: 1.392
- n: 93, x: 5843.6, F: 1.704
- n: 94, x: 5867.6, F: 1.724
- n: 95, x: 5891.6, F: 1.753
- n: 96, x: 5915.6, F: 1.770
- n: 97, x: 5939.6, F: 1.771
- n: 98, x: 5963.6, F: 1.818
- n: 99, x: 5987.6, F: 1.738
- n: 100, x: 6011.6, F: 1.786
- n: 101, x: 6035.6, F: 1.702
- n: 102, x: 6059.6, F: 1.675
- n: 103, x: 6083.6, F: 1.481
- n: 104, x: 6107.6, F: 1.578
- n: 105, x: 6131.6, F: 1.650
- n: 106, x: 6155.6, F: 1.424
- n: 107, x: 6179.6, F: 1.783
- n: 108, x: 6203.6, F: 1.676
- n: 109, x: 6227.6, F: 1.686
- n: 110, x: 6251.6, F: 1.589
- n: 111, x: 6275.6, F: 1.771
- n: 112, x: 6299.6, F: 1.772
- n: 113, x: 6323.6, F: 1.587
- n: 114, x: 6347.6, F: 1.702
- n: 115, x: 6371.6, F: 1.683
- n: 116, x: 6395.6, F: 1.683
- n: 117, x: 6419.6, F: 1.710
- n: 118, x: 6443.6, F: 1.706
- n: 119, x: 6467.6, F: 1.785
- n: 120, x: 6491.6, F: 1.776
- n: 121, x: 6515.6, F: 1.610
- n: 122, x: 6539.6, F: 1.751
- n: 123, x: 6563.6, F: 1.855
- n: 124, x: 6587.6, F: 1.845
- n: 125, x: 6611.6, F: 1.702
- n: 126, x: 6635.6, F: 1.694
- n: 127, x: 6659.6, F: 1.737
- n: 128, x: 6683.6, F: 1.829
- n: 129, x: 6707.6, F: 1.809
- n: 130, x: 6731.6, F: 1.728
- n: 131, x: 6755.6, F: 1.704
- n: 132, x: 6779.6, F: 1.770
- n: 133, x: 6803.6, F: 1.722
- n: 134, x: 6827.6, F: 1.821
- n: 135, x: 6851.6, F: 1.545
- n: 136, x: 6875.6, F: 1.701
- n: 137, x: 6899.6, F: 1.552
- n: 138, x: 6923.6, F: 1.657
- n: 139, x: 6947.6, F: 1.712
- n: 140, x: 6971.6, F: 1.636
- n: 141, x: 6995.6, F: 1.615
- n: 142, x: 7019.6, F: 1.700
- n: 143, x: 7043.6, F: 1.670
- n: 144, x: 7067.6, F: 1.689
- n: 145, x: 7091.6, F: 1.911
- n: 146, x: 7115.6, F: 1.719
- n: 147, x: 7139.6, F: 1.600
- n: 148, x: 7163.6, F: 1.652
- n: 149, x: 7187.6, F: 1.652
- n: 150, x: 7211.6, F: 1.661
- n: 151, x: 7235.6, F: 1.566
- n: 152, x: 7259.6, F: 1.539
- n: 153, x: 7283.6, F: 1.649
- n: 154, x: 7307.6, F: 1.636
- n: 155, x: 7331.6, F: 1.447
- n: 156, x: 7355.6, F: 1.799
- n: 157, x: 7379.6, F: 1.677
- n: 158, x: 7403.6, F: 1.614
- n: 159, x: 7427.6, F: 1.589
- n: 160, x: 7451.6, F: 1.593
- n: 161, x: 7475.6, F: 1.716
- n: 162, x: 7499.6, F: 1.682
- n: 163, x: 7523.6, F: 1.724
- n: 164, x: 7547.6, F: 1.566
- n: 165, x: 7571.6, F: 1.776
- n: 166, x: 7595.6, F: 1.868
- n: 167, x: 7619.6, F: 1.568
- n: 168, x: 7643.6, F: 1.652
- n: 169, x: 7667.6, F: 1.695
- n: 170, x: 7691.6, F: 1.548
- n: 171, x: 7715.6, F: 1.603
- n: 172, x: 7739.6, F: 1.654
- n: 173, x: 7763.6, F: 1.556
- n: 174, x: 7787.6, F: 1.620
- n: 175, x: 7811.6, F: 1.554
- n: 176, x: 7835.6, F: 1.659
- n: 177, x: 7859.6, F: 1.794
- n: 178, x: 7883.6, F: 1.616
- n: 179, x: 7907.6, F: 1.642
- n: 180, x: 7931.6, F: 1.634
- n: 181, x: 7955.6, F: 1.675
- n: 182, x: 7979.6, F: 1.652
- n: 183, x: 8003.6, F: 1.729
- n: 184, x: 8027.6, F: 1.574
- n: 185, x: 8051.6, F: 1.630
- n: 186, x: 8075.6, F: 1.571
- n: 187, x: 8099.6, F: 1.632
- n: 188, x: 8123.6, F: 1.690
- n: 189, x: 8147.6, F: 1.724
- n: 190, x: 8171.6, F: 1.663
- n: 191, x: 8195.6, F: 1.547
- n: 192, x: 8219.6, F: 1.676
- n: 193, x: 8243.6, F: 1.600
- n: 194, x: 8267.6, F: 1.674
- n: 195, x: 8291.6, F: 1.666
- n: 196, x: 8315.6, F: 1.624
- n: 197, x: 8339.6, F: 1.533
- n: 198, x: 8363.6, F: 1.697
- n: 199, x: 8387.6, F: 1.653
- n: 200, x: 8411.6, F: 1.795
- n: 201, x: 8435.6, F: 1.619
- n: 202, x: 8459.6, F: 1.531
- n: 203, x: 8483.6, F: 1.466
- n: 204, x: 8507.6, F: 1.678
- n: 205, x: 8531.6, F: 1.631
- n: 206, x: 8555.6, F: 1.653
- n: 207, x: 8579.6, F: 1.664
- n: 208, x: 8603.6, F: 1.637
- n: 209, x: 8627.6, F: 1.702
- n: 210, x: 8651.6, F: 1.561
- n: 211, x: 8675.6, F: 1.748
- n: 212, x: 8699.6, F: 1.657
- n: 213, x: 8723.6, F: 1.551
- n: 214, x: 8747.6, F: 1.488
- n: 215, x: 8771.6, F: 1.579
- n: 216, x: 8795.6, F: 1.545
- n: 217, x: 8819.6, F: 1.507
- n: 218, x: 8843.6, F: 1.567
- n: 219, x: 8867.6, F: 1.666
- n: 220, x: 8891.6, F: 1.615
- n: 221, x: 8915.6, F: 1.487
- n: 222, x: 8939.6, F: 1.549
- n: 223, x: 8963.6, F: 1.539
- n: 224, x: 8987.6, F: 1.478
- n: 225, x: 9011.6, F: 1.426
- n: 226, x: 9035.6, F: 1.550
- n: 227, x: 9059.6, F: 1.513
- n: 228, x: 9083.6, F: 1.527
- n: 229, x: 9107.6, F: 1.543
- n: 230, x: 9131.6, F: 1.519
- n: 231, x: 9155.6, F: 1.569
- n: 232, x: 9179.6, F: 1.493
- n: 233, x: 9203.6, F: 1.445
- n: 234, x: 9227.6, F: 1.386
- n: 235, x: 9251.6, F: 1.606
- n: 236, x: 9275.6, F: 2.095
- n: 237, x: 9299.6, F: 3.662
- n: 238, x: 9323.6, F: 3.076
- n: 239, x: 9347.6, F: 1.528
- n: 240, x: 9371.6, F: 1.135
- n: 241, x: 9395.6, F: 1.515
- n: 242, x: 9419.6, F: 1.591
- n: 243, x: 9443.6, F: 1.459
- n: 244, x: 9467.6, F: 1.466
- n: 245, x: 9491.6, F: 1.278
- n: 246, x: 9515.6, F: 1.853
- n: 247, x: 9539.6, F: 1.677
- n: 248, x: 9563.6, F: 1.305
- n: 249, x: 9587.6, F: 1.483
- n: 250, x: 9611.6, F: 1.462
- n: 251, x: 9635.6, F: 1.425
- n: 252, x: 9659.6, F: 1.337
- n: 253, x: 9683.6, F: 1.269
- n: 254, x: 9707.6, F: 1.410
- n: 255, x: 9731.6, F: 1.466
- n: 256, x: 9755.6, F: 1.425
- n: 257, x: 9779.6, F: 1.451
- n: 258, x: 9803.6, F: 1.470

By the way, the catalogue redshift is 0.416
